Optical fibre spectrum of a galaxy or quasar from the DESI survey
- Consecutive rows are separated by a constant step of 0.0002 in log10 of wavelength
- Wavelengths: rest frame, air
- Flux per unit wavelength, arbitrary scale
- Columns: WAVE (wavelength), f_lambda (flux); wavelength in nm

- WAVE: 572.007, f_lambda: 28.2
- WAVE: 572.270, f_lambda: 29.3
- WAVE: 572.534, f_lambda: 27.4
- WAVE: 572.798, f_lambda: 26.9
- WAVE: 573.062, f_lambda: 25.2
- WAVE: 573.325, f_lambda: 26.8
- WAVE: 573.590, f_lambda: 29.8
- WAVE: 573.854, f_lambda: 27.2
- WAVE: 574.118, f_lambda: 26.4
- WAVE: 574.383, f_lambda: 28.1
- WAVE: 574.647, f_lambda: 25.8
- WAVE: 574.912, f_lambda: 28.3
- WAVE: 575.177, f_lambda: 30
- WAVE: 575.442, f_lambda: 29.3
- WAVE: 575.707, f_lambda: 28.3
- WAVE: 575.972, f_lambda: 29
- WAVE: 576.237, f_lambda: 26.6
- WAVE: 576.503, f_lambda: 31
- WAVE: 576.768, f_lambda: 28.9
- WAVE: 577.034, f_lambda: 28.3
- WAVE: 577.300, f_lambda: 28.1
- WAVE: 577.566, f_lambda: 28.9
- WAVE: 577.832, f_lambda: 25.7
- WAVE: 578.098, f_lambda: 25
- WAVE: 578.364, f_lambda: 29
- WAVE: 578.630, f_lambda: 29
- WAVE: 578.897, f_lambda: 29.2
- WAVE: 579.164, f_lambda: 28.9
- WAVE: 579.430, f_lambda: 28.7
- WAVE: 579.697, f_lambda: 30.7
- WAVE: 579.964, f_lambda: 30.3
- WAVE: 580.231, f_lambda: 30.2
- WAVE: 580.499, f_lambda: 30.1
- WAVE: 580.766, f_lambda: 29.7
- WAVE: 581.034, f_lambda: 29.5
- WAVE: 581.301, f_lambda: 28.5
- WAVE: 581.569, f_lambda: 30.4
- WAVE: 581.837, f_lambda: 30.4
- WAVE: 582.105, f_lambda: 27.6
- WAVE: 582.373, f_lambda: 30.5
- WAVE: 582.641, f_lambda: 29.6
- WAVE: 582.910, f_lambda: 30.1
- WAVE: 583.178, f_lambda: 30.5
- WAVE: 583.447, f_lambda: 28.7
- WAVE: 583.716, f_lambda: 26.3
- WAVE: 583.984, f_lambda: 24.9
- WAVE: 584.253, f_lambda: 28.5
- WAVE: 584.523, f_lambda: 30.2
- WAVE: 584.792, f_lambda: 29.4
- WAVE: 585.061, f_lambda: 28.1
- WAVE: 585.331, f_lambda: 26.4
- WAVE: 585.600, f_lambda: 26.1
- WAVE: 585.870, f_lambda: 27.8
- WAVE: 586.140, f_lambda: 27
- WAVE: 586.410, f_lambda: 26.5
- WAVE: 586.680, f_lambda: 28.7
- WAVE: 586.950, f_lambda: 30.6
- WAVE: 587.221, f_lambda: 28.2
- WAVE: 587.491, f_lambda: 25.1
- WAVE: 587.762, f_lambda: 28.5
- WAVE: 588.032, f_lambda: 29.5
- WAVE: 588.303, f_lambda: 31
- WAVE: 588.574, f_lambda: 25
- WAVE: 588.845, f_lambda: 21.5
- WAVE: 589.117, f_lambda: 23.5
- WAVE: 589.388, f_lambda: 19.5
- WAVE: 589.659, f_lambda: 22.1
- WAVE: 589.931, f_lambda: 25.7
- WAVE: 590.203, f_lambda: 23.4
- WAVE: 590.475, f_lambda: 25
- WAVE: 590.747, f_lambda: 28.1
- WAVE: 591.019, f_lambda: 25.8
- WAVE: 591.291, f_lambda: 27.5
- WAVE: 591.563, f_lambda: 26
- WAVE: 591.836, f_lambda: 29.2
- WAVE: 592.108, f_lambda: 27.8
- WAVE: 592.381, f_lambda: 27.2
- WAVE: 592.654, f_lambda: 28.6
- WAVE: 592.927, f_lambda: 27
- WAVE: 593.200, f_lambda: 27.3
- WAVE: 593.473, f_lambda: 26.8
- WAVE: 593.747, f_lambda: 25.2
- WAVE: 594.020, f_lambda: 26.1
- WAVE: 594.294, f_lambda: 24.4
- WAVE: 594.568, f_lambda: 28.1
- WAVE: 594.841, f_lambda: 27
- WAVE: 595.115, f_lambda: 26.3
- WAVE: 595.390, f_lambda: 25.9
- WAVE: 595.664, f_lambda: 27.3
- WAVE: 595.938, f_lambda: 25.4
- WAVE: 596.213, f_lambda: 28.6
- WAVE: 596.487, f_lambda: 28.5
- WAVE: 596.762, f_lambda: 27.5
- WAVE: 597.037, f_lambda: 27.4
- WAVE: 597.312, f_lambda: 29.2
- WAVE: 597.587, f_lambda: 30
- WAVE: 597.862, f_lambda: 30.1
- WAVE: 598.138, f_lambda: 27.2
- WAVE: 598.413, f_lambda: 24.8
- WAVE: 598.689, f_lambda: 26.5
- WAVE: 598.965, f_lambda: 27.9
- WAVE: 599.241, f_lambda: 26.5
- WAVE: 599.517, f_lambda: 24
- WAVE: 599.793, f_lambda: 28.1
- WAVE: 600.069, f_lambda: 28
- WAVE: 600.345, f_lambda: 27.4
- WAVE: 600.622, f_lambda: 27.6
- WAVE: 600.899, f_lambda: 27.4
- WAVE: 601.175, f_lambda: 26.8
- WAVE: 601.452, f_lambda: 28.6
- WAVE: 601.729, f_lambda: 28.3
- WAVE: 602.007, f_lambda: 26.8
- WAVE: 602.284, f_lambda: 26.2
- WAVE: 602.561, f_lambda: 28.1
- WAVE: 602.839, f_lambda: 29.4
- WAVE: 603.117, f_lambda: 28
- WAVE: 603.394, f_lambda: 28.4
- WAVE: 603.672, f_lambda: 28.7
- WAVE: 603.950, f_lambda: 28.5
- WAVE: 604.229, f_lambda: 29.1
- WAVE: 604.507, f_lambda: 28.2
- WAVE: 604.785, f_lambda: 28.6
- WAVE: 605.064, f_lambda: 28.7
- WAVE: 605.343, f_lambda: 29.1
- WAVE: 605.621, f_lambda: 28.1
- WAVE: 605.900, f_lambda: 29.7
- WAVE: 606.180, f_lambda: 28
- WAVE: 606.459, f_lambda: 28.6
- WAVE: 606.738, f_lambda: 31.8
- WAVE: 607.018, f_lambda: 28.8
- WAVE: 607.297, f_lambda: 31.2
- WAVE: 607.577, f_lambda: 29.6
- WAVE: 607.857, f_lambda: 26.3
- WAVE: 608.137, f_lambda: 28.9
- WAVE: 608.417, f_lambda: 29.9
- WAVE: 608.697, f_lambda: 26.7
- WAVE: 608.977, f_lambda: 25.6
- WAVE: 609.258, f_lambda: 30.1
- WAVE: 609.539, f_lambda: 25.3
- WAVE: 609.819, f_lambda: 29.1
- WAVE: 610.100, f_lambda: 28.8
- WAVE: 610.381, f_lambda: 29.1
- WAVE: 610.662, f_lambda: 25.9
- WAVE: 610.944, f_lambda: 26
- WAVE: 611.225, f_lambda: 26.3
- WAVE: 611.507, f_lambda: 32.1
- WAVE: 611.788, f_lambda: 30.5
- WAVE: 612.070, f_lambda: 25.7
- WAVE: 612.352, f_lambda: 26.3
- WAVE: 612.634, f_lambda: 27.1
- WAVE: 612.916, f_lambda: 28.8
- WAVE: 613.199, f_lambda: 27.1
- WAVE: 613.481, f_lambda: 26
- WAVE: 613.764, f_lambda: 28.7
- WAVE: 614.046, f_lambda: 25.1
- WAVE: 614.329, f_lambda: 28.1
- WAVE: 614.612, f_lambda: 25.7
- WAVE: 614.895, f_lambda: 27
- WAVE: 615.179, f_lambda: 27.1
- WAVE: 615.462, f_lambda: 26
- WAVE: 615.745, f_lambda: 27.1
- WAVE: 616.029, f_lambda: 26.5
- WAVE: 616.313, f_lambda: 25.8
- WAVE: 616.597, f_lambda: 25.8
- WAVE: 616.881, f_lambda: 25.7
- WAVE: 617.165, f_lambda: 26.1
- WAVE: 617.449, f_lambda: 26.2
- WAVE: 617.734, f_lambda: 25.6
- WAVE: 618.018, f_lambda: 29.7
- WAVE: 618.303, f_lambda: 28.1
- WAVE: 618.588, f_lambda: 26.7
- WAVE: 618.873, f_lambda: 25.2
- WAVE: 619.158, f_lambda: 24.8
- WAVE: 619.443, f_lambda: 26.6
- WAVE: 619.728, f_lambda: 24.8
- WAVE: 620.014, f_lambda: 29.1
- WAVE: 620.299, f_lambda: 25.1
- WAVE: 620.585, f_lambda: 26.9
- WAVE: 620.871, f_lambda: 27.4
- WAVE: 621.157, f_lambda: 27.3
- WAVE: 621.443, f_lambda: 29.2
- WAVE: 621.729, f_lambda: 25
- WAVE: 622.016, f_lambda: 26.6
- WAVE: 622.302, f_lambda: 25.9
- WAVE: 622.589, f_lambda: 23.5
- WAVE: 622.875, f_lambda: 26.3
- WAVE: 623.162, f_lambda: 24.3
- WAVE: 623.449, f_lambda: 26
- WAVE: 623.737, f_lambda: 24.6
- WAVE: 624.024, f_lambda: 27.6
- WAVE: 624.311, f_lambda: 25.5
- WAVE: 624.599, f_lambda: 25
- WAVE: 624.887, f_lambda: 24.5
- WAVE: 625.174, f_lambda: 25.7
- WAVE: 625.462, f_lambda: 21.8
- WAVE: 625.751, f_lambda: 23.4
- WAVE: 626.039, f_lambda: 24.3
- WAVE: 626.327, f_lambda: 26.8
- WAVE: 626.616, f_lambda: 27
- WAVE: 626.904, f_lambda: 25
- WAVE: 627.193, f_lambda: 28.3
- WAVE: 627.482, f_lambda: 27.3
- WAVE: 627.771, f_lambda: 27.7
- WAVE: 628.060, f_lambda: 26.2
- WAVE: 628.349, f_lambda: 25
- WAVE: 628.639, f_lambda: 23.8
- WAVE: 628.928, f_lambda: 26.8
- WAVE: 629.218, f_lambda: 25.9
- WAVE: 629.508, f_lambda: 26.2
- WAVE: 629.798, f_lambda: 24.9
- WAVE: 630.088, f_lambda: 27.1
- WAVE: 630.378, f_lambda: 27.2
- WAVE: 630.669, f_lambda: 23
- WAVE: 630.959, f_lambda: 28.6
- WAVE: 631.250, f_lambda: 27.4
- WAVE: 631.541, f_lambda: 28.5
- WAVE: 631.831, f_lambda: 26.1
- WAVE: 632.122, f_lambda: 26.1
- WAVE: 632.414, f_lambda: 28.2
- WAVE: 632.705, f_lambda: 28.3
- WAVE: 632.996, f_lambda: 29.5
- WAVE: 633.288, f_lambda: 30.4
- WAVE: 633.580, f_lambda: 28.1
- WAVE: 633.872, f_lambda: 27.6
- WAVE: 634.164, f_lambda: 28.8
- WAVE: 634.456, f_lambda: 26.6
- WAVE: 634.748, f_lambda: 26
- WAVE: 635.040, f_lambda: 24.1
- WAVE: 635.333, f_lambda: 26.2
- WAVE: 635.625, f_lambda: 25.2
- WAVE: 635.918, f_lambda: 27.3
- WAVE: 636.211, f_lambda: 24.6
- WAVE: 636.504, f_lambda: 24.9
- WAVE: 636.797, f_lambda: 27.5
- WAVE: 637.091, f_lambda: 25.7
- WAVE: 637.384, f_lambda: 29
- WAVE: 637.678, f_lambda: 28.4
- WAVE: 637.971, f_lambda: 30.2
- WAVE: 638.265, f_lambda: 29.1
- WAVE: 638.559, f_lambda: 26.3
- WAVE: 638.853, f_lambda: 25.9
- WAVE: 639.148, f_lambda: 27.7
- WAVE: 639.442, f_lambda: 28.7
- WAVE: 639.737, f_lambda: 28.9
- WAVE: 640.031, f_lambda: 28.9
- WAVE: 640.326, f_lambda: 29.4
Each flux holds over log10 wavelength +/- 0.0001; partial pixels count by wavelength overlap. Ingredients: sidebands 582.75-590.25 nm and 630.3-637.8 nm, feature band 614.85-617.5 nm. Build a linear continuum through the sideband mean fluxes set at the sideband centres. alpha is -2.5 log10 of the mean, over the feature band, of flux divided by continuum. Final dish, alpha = 0.03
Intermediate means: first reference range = 26.9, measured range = 26.3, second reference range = 27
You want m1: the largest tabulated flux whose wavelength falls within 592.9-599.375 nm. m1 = 30.1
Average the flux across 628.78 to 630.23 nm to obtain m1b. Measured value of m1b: 26.2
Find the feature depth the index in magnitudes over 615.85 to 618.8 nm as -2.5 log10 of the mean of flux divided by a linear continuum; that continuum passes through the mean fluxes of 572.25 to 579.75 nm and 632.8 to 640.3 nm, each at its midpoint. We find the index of 0.04 mag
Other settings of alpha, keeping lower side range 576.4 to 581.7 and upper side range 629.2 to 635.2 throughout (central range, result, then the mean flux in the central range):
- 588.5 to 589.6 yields 0.28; 22.2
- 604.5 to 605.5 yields -0.02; 28.7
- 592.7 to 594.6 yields 0.08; 26.4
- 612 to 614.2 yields 0.04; 26.9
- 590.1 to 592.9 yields 0.06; 26.9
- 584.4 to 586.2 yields 0.03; 27.9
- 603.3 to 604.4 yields -0.02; 28.7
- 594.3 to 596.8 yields 0.05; 27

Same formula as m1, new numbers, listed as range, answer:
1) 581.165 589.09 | 31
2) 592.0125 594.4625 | 28.6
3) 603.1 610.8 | 31.8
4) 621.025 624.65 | 29.2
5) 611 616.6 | 32.1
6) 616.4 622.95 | 29.7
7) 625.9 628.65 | 28.3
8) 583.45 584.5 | 28.5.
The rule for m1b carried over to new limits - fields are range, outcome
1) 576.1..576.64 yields 28.8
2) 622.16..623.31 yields 25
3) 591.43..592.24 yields 27.7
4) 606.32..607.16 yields 29.8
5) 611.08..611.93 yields 29.6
